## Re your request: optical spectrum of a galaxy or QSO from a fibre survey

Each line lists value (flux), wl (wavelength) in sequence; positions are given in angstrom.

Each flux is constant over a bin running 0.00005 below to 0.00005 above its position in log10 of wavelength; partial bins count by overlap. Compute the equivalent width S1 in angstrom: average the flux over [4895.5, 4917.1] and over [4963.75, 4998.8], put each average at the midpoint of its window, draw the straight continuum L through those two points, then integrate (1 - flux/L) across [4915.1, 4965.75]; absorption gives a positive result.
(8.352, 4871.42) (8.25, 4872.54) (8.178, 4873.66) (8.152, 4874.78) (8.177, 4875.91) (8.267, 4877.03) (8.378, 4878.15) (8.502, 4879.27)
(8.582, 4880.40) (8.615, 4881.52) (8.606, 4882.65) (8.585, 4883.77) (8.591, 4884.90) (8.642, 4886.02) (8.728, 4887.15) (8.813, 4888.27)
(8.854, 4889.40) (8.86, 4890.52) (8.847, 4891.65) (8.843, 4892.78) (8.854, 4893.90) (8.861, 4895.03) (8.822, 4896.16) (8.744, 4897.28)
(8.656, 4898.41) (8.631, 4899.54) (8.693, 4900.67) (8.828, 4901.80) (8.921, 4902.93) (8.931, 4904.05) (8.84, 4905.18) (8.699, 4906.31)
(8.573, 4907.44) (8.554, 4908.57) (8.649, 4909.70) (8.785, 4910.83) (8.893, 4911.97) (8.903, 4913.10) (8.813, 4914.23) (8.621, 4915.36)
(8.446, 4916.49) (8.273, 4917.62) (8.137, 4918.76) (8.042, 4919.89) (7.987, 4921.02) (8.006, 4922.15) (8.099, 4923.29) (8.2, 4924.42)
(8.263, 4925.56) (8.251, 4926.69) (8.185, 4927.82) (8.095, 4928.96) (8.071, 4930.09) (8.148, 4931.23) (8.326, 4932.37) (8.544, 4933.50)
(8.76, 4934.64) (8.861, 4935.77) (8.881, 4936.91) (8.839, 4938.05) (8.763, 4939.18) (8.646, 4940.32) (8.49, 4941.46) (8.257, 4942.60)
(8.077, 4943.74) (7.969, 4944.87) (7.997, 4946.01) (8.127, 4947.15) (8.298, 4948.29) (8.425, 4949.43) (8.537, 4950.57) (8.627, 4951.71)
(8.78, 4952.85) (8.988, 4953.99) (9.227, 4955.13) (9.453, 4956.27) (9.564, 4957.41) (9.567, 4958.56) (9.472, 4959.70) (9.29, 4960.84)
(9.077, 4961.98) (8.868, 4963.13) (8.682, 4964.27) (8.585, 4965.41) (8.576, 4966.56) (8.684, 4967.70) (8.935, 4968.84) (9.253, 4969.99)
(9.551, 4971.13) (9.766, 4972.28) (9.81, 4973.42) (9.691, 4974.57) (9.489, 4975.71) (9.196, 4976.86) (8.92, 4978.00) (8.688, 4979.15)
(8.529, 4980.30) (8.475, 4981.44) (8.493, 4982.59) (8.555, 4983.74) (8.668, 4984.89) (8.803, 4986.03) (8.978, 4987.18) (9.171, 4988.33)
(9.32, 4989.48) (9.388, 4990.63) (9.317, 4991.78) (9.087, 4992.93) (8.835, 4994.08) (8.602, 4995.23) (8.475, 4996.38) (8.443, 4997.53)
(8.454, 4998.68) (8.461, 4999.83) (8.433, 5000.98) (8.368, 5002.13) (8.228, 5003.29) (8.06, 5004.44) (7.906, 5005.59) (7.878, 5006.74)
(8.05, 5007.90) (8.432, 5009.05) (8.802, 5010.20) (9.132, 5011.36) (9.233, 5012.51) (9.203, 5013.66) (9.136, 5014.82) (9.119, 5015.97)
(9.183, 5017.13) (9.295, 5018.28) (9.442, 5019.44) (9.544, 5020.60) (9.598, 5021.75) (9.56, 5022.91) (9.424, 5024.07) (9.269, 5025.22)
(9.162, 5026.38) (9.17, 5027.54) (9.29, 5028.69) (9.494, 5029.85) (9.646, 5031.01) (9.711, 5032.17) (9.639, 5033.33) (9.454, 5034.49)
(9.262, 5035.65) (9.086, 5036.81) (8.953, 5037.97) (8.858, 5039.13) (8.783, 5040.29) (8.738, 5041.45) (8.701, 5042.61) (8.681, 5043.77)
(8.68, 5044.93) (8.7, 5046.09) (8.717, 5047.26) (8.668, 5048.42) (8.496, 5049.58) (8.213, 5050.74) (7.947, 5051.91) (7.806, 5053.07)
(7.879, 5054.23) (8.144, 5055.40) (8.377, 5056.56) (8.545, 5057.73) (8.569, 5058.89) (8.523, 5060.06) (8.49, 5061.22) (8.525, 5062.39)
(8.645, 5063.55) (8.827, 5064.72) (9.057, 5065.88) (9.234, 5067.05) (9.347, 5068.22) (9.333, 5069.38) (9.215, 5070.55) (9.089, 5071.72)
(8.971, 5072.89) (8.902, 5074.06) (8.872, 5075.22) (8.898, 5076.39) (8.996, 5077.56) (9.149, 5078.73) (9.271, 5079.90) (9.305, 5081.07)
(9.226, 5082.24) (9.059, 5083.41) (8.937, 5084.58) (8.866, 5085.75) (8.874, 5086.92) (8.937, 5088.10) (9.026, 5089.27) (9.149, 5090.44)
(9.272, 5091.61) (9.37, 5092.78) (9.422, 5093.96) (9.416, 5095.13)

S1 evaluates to 1.6 angstrom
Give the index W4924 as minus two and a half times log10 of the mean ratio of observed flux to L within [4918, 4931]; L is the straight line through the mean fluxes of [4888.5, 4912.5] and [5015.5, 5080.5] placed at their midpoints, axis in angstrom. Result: 0.09 mag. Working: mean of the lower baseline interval 8.78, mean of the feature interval 8.12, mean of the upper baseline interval 8.95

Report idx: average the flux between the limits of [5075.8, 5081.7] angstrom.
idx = 9.12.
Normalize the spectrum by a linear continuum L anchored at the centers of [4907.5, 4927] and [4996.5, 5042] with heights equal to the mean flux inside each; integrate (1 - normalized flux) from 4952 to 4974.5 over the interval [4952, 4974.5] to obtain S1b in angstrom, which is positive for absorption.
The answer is -1.3 angstrom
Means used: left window 8.41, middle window 9.17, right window 8.97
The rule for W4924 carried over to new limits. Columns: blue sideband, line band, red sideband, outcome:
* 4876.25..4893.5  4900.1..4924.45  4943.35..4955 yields 0.00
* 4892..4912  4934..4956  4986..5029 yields 0.03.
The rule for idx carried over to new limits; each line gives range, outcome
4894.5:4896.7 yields 8.83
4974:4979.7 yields 9.2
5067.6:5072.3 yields 9.24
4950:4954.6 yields 8.74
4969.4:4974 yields 9.58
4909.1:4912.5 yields 8.75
